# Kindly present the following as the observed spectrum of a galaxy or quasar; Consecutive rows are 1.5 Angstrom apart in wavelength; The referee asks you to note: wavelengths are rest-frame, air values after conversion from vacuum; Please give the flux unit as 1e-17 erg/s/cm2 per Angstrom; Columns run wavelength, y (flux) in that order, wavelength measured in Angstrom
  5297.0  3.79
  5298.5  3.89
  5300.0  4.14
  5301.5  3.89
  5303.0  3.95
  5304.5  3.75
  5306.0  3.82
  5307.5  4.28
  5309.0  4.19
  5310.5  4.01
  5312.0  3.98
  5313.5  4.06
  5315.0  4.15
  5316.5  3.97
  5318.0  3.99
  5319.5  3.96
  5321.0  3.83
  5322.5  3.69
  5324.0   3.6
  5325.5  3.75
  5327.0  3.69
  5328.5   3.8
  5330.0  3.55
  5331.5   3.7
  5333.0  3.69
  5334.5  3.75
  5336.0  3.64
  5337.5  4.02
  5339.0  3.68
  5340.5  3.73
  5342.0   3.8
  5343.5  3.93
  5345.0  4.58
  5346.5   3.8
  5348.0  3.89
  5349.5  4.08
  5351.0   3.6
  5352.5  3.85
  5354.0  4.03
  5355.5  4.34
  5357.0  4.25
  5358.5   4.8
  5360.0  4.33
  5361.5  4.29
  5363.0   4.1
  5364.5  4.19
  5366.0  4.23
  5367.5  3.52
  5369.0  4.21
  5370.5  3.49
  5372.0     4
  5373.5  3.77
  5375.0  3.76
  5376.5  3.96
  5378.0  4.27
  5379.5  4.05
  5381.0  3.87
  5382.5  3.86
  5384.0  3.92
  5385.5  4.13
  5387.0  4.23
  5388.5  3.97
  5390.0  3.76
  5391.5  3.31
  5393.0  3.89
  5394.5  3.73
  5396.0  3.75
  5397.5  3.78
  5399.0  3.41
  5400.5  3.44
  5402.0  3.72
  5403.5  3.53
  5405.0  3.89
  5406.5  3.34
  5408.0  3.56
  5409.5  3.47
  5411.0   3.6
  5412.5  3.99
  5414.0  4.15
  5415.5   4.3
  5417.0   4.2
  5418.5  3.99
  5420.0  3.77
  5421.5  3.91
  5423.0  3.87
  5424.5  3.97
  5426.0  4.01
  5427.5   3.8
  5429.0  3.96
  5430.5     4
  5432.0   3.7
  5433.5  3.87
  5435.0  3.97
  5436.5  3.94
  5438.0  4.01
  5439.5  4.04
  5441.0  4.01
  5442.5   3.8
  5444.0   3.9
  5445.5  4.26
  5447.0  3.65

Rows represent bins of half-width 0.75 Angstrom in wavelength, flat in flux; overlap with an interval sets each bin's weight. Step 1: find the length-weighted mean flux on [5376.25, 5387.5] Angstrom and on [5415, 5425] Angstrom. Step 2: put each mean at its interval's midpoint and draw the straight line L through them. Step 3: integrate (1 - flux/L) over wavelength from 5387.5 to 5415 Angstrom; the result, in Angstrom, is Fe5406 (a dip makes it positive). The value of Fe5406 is 2.2 Angstrom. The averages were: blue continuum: 4.04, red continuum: 3.99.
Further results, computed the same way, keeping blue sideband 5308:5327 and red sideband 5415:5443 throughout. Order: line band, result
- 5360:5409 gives 1.2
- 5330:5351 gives 0.5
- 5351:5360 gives -0.6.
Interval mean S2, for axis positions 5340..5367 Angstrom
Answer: 4.1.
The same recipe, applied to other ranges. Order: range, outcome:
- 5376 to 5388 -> 4.04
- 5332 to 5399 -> 3.94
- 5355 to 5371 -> 4.17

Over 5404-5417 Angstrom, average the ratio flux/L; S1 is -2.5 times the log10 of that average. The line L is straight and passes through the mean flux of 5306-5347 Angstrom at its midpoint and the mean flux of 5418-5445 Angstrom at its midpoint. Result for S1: 0.030 mag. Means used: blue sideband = 3.88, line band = 3.81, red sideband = 3.92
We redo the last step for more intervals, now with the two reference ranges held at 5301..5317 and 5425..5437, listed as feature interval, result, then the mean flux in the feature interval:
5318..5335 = 0.071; 3.74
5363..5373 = 0.003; 3.95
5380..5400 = 0.035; 3.81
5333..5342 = 0.062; 3.76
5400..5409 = 0.101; 3.58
